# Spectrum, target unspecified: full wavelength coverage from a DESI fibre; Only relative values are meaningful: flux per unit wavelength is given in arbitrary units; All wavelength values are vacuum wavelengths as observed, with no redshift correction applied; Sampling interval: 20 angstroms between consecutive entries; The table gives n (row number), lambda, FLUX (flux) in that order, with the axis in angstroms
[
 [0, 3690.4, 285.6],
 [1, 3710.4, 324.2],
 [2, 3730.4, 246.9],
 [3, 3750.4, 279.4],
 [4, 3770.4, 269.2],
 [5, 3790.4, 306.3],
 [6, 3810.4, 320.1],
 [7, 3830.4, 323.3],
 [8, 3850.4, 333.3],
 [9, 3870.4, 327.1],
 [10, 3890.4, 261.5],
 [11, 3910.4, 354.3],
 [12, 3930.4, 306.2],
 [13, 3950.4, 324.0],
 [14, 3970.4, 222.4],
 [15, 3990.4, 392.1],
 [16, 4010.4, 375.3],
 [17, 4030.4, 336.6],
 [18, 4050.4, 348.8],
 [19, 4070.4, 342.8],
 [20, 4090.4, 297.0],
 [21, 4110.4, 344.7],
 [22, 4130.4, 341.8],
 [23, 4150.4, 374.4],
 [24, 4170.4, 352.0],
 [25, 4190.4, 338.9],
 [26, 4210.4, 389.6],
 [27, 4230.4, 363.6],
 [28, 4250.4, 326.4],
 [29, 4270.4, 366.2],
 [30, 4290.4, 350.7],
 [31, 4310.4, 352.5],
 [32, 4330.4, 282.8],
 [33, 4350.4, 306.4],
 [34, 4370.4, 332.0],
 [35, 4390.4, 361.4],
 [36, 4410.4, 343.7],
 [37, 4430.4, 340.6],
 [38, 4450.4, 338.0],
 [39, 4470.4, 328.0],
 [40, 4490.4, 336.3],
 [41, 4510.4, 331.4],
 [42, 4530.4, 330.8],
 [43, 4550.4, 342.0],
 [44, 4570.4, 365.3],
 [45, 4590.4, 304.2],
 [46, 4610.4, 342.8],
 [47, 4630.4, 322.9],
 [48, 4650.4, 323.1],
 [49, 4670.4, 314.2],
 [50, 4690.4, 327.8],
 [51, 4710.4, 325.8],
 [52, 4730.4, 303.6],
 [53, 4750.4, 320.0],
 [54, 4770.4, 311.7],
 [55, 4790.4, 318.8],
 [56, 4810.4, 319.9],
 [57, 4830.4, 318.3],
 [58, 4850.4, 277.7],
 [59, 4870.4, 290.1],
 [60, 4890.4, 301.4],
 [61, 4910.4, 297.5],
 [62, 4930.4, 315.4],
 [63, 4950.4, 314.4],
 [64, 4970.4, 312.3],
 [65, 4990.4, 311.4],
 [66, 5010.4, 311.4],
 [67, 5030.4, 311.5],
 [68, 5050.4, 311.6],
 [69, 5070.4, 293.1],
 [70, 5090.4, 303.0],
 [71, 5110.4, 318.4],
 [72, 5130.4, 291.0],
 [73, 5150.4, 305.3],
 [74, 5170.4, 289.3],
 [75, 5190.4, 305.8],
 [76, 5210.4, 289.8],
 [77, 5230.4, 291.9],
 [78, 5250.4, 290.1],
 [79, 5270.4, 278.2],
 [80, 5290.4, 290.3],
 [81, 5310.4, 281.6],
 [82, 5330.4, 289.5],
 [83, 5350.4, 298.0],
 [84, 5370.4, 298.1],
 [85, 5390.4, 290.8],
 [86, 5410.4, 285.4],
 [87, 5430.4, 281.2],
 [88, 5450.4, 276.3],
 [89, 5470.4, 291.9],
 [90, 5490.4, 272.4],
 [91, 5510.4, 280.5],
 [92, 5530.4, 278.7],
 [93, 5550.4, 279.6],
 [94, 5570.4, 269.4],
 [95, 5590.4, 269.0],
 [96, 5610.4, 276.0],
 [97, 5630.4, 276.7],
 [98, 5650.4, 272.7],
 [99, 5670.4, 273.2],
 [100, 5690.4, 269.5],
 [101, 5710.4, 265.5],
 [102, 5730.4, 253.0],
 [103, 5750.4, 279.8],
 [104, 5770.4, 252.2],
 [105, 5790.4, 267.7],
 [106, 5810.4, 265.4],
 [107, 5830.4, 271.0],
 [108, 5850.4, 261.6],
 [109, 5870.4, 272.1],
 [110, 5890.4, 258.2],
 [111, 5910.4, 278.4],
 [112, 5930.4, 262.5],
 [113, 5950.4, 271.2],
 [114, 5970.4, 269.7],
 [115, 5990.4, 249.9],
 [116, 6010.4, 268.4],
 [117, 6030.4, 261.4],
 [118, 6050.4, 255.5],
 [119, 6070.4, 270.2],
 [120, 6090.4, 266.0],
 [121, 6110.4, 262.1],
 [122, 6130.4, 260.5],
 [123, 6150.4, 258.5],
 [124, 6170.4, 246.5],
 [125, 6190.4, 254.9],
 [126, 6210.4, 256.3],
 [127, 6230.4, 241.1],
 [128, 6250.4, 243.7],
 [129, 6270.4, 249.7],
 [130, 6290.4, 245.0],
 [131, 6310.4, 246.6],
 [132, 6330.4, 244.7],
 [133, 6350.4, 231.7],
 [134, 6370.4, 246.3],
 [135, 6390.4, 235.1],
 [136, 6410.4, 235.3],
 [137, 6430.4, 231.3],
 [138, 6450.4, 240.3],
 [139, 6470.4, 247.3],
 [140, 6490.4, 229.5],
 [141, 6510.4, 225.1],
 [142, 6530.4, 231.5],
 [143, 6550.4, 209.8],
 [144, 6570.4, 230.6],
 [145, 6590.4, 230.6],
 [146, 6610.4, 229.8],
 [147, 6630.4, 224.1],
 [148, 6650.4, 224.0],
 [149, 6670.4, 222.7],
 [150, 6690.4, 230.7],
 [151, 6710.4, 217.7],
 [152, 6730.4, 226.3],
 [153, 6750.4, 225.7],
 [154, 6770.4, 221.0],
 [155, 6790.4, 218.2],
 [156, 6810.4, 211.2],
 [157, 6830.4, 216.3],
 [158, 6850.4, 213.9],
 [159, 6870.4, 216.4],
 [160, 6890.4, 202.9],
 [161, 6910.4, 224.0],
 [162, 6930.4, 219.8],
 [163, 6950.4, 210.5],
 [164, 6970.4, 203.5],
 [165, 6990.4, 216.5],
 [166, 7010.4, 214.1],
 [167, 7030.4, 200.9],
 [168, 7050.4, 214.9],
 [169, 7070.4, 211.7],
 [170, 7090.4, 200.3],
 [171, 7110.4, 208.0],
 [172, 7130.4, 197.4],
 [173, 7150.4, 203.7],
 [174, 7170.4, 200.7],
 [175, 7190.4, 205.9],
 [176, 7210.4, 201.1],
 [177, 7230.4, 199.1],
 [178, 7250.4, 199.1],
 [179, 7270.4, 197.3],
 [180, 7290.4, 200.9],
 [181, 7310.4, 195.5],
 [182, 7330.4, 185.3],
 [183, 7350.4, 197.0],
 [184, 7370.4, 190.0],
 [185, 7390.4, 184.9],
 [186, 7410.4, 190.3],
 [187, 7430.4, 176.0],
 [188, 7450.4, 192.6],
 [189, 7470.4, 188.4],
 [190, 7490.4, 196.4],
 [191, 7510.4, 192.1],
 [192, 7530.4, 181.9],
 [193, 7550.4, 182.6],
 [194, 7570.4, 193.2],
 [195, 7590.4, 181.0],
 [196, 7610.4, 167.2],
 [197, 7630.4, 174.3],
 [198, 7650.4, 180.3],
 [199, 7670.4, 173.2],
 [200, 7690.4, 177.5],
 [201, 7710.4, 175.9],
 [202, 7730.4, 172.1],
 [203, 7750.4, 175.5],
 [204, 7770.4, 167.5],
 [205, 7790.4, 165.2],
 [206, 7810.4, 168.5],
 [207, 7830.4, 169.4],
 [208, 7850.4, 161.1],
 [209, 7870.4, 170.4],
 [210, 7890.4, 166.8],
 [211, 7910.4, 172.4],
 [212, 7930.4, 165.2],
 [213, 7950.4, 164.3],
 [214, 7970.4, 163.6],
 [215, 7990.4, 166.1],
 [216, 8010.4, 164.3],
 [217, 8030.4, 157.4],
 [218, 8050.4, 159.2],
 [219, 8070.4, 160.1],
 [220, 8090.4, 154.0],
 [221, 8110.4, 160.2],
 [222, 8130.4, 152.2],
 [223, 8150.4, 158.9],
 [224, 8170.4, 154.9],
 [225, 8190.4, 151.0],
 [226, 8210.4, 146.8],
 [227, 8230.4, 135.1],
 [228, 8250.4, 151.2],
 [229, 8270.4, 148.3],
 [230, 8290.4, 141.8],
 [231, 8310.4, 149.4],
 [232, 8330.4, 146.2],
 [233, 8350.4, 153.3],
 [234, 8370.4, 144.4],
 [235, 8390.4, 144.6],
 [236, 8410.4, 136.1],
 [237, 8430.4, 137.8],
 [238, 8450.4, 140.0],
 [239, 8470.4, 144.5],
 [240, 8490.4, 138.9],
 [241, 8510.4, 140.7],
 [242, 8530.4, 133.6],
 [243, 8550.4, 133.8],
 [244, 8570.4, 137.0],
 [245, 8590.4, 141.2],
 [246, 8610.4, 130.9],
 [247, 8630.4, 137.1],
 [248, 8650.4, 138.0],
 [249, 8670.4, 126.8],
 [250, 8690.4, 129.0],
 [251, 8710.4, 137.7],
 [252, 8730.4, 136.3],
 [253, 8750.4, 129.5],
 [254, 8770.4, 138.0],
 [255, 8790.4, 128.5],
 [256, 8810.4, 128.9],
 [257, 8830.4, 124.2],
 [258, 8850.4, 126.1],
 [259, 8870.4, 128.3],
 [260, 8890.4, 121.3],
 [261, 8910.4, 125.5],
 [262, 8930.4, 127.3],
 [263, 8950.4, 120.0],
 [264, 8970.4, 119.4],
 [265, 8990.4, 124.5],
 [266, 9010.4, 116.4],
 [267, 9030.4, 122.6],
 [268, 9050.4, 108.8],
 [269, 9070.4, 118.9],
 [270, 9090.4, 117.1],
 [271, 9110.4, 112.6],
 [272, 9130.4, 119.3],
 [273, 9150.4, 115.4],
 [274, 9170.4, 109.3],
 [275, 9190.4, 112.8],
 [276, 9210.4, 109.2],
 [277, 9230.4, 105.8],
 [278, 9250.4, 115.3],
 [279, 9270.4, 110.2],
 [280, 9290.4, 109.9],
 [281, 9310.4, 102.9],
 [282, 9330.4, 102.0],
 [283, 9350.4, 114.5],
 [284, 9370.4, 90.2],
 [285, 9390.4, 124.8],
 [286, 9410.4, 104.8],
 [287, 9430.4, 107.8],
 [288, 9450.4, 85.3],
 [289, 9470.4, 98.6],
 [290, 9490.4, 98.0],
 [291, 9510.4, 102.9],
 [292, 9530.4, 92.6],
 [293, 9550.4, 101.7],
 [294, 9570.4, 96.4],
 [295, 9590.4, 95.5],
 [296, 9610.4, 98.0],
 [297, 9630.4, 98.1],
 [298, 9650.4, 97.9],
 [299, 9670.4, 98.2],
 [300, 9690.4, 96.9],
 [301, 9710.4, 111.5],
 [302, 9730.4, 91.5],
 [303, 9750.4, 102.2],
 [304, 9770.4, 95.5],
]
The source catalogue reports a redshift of 0.00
